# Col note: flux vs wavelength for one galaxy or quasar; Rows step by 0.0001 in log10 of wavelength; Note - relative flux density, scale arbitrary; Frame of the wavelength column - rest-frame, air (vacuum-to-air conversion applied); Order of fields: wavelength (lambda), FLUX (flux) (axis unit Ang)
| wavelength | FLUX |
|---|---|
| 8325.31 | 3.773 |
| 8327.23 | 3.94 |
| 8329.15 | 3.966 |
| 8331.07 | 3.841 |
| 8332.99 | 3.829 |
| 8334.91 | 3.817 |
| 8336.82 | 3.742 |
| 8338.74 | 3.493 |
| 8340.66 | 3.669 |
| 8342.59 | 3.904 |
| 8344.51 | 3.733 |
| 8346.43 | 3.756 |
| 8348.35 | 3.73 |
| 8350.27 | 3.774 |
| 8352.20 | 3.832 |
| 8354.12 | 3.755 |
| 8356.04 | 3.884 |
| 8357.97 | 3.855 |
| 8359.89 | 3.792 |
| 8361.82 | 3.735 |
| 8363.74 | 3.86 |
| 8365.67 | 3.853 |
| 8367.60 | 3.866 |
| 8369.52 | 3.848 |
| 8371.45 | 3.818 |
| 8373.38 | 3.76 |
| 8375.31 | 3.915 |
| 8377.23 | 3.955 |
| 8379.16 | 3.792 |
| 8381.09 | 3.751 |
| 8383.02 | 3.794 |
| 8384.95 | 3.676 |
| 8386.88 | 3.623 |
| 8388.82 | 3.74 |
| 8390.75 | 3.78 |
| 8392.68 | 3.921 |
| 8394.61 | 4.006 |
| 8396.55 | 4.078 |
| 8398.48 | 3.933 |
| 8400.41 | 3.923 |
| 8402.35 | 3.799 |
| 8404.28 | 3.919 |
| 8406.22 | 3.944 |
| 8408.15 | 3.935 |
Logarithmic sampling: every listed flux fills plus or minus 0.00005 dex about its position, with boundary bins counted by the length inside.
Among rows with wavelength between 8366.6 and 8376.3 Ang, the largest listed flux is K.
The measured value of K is 3.915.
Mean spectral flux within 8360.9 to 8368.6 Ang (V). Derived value 3.83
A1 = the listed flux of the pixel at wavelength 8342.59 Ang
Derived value 3.904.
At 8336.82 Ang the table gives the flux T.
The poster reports 3.742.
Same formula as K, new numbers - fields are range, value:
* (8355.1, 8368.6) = 3.884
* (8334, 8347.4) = 3.904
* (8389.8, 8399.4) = 4.078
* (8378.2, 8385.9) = 3.794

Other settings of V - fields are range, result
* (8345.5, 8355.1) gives 3.77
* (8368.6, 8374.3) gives 3.81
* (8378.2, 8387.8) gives 3.73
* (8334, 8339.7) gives 3.69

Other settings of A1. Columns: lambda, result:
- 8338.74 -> 3.493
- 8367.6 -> 3.866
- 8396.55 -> 4.078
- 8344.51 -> 3.733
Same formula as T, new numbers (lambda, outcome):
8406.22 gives 3.944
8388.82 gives 3.74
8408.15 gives 3.935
